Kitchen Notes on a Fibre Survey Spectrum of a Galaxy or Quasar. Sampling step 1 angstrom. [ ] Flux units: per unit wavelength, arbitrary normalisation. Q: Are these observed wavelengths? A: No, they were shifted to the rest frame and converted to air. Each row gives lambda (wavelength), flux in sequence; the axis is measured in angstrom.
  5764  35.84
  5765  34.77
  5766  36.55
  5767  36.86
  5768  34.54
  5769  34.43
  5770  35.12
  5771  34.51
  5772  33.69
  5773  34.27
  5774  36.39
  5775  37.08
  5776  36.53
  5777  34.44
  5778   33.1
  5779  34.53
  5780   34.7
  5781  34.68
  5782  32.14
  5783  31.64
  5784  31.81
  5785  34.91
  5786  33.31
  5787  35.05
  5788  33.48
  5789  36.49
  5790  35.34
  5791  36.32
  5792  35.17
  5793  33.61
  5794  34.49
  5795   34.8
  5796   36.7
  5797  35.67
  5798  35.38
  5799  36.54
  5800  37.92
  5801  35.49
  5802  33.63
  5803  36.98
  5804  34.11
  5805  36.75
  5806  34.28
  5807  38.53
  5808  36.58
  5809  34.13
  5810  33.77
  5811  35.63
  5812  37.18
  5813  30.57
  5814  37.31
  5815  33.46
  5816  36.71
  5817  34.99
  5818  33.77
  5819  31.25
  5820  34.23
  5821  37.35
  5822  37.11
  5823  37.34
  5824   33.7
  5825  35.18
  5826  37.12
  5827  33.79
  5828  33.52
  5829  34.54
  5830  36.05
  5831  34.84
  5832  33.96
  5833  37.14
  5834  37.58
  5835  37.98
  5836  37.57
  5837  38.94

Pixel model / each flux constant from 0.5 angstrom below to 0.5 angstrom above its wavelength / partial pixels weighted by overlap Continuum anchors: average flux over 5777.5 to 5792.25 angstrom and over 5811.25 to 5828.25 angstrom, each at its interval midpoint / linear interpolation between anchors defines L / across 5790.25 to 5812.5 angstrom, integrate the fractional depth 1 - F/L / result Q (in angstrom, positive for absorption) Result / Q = -0.7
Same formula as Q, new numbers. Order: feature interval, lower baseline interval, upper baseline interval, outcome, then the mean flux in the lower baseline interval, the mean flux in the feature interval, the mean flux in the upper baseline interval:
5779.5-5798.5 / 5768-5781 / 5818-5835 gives 0.3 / 34.9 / 34.5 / 35.3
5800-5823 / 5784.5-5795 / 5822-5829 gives -0.1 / 34.8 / 35.3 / 35.2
